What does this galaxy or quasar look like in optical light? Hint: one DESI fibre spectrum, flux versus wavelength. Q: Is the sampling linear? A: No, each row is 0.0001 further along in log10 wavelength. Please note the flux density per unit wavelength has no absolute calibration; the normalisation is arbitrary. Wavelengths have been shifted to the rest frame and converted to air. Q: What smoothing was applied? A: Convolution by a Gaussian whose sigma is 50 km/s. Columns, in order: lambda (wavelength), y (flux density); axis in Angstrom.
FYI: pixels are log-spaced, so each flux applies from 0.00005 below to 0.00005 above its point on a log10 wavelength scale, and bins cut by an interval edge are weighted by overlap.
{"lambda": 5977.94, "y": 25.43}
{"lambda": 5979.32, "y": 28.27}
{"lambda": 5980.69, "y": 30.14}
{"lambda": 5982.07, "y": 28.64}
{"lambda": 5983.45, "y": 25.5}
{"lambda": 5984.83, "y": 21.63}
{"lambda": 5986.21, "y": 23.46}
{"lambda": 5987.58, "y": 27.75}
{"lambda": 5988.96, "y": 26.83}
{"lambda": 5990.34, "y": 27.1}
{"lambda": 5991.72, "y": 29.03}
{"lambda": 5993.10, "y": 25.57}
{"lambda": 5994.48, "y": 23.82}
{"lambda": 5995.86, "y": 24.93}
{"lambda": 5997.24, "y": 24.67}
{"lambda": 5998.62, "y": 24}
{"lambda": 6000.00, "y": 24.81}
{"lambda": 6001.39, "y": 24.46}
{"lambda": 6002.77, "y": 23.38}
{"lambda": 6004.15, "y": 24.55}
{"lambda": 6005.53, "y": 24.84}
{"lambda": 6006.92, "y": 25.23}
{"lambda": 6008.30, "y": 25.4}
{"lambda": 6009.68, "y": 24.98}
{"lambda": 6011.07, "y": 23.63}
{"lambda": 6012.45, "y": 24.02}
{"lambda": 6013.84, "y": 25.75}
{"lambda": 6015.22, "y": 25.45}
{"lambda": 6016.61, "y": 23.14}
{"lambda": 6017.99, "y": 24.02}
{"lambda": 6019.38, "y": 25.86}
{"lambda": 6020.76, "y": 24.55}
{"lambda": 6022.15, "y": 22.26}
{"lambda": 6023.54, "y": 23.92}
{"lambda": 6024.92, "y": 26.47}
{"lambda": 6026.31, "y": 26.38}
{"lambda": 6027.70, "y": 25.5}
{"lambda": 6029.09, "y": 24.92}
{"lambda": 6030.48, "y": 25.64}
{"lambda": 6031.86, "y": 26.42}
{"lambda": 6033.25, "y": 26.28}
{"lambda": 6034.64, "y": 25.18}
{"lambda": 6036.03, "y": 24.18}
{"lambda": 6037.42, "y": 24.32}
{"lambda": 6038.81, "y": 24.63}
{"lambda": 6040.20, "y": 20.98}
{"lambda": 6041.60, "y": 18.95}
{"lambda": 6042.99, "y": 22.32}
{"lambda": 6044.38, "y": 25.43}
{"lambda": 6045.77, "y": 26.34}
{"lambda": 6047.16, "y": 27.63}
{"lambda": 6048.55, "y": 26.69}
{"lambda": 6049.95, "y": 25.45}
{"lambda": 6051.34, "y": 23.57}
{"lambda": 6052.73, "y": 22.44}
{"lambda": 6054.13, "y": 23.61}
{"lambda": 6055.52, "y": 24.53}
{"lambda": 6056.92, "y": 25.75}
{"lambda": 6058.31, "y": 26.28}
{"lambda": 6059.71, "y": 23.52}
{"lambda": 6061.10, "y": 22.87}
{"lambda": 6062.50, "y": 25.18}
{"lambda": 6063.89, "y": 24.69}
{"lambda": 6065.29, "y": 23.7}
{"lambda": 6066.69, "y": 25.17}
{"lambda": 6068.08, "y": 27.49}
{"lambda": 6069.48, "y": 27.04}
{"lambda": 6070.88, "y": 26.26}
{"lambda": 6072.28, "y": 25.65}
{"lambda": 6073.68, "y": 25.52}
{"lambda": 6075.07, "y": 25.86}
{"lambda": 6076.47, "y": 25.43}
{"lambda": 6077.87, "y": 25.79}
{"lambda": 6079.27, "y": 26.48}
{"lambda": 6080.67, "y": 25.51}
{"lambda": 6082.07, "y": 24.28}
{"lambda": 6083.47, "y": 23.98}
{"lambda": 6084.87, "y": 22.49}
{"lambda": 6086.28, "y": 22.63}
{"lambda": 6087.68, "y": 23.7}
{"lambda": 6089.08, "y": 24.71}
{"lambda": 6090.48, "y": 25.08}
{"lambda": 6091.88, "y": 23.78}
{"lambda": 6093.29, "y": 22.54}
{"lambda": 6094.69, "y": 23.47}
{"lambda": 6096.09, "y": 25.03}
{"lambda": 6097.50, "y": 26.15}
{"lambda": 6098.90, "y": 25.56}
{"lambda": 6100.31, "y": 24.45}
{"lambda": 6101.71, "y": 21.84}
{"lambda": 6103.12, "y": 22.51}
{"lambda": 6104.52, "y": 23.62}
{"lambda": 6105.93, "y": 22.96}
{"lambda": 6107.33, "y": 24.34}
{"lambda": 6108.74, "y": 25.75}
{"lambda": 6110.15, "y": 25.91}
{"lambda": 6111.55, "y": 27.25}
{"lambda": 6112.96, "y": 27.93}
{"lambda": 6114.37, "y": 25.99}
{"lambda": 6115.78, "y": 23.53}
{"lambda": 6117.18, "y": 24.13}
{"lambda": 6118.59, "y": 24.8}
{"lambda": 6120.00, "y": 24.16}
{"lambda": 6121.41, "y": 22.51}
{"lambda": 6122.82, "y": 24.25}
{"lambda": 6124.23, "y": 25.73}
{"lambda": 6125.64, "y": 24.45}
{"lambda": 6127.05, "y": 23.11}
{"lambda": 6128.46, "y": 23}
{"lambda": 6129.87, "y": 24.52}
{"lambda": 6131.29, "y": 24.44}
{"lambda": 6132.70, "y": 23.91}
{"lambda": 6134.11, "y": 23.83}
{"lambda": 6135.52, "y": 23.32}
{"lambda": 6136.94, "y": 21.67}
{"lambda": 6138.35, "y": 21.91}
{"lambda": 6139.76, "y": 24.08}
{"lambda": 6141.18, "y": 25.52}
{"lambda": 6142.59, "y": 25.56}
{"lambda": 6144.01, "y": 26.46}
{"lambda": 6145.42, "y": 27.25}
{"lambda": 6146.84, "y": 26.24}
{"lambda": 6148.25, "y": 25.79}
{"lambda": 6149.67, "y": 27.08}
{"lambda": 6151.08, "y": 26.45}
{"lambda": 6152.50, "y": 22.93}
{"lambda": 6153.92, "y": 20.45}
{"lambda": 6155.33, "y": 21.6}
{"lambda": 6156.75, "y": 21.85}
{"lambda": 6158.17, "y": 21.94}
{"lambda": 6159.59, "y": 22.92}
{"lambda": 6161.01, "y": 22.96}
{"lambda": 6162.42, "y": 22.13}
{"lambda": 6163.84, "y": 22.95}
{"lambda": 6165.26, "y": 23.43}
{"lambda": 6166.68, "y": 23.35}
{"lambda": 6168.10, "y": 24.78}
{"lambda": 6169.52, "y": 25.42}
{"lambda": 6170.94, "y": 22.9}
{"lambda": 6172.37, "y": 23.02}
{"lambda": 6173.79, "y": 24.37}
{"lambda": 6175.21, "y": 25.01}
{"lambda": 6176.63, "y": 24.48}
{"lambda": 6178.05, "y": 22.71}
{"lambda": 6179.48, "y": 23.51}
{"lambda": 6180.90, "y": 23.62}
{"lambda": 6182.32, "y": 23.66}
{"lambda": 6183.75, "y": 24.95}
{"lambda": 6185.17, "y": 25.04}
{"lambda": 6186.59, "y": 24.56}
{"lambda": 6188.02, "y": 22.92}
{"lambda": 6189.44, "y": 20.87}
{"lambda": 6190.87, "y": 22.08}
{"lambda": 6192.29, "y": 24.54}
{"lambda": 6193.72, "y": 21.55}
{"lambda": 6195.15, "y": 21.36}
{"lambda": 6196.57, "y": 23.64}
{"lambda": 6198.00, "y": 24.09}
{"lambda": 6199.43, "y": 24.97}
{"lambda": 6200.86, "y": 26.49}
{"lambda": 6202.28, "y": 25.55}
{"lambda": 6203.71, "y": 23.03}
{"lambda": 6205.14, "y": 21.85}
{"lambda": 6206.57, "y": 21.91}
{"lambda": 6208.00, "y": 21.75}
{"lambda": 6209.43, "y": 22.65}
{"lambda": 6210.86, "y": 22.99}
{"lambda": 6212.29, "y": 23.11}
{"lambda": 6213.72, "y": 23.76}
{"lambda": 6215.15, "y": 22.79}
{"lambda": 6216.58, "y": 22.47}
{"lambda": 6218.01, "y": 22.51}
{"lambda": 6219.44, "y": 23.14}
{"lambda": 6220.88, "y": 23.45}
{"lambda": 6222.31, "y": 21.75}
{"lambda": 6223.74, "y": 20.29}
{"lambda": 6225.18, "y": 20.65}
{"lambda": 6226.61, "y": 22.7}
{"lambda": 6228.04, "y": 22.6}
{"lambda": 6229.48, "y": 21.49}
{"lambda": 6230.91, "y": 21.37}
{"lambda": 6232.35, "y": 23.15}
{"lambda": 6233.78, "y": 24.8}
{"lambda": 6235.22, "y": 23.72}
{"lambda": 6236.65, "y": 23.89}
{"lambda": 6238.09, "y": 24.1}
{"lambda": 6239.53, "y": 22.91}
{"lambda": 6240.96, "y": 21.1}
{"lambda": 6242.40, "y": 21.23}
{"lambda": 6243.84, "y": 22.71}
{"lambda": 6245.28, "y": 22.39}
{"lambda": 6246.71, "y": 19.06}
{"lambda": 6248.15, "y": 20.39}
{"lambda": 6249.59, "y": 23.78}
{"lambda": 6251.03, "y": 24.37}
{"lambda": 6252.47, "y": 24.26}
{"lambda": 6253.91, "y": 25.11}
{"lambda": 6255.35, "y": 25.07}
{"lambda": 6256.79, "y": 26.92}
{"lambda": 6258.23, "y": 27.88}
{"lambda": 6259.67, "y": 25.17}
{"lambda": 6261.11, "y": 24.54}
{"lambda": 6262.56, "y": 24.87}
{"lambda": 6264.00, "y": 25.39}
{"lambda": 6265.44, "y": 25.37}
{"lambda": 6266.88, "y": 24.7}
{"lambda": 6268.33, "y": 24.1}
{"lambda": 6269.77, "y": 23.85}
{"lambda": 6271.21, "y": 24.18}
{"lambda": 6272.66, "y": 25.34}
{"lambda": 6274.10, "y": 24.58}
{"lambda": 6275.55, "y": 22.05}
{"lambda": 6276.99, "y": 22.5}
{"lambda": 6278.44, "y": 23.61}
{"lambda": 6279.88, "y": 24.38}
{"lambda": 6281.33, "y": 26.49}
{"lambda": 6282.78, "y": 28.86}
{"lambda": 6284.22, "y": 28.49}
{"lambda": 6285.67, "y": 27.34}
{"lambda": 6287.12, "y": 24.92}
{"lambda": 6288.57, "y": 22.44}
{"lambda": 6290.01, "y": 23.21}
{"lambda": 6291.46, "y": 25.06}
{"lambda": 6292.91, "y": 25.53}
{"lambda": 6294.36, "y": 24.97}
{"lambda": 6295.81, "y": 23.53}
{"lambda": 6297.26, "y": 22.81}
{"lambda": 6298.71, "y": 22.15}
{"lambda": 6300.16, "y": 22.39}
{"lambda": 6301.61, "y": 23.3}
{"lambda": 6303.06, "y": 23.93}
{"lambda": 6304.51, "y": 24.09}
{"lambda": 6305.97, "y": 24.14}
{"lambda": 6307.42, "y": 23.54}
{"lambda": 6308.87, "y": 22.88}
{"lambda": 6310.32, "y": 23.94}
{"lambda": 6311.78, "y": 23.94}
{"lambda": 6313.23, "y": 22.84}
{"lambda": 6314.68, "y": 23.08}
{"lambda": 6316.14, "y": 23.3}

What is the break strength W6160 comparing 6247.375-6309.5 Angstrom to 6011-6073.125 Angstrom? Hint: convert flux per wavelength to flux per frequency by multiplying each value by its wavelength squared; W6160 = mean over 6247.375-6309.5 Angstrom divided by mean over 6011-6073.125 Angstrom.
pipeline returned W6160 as 1.07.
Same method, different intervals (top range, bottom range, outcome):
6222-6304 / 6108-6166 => 1.02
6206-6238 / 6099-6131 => 0.96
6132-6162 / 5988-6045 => 1.01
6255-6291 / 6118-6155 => 1.08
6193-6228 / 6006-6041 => 0.98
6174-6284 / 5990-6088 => 1.01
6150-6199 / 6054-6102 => 0.97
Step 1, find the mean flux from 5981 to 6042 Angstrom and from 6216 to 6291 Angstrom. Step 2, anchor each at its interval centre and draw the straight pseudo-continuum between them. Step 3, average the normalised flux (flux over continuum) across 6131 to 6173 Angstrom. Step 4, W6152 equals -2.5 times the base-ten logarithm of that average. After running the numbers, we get 0.02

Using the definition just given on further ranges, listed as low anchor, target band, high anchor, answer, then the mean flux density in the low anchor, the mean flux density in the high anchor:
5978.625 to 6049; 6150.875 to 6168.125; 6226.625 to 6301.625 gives 0.080 mag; 25.1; 24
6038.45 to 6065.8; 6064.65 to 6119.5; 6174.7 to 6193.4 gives -0.035 mag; 24.2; 23.6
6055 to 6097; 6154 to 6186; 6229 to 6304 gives 0.045 mag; 24.8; 24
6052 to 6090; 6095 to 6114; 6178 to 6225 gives -0.021 mag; 24.8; 23.1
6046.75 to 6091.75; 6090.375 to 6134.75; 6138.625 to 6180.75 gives 0.005 mag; 24.9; 24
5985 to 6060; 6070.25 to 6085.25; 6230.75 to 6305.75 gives -0.027 mag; 24.8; 24.1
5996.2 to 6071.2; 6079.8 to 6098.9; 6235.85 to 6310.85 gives 0.018 mag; 24.7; 24.1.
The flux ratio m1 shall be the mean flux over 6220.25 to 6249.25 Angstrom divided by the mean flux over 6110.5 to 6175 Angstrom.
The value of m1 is 0.92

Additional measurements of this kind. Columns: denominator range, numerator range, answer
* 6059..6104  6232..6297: 0.99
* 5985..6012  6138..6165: 0.96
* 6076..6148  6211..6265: 0.95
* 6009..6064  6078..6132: 0.99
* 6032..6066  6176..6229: 0.95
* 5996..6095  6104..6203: 0.97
